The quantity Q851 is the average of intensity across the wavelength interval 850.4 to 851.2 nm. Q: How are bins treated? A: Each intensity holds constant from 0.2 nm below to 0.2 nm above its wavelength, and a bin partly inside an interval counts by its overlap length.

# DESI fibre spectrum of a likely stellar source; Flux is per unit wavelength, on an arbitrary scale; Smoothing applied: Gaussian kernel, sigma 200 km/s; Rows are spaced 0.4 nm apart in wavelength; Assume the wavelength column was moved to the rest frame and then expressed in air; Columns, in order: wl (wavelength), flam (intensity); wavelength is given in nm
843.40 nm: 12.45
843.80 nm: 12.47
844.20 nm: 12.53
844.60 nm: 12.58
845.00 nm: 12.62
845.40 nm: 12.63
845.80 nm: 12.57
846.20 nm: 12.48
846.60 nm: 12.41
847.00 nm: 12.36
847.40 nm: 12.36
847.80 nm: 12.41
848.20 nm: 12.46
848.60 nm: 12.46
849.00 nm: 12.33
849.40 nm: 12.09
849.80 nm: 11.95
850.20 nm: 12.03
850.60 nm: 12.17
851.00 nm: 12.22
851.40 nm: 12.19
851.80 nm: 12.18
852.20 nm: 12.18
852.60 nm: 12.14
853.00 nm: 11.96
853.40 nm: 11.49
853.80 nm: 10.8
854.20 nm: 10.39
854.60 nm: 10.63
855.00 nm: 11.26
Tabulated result 12.2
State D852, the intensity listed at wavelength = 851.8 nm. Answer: 12.18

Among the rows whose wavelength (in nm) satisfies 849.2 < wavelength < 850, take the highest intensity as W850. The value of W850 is 12.09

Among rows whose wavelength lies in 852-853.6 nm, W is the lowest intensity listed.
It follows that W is 11.49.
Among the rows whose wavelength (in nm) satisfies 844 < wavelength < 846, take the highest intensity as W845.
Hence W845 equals 12.63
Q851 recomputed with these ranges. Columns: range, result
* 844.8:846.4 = 12.6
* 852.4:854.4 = 11.4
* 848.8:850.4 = 12.1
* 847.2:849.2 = 12.4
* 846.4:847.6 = 12.4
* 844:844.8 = 12.6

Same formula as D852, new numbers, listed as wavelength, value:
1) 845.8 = 12.57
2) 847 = 12.36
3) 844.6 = 12.58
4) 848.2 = 12.46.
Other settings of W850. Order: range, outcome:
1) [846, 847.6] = 12.48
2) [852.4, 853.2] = 12.14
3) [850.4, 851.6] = 12.22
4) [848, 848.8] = 12.46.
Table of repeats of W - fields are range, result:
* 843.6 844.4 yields 12.47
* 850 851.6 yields 12.03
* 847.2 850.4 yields 11.95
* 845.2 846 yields 12.57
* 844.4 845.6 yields 12.58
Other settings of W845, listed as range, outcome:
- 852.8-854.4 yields 11.96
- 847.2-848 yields 12.41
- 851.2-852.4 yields 12.19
